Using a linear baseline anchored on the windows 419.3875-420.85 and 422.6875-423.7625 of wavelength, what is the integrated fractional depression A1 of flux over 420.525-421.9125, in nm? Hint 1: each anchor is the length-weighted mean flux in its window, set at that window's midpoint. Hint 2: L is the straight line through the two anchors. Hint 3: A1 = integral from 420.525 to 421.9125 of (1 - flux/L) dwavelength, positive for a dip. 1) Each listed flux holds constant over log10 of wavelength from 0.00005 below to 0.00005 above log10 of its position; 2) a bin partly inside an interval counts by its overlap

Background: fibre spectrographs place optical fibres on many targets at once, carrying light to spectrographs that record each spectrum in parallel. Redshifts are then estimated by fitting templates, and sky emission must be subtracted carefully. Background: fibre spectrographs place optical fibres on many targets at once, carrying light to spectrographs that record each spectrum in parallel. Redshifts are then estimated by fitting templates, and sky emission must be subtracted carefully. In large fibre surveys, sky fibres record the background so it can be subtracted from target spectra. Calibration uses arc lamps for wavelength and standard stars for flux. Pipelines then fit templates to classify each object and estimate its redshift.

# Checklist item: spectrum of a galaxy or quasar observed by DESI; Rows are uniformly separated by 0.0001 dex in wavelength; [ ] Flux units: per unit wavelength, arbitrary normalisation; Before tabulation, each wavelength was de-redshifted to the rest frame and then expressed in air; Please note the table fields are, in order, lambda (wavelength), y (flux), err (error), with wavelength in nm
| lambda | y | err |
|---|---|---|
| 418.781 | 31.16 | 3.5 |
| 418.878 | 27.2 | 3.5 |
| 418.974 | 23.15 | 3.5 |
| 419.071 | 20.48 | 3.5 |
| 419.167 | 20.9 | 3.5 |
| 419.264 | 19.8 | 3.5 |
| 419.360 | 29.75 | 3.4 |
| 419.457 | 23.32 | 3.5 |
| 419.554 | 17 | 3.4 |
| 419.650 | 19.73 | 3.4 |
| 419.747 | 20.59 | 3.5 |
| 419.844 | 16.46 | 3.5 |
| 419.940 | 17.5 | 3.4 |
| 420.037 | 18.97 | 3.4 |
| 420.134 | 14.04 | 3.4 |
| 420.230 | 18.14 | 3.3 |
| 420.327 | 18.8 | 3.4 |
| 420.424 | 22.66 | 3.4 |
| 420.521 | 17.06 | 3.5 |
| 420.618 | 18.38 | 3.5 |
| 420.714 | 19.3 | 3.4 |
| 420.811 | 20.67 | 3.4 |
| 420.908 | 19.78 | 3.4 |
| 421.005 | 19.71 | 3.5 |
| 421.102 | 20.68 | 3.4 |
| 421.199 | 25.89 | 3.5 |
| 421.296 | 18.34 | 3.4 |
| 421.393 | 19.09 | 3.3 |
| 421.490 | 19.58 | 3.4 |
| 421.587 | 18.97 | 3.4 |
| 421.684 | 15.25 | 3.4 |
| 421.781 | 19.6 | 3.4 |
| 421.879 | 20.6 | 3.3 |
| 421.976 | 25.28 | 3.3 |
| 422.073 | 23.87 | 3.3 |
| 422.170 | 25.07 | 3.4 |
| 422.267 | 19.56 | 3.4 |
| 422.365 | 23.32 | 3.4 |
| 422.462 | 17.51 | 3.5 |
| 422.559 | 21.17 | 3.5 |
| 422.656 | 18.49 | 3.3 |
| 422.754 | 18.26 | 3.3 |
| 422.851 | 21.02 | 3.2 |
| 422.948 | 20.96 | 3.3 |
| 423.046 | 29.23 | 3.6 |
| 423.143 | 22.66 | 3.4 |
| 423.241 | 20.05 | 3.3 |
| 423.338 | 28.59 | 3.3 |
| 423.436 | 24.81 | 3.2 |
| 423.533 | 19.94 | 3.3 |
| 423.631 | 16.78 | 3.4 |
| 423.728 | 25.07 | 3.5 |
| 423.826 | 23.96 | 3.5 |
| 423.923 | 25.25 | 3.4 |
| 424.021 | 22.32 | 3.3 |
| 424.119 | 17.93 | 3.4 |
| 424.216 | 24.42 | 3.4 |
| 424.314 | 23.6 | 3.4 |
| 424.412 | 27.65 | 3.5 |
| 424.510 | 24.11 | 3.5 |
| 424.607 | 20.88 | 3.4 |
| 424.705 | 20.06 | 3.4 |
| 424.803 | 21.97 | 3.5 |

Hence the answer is 0.039 nm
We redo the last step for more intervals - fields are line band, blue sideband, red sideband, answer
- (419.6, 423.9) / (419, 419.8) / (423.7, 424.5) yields 0.382 nm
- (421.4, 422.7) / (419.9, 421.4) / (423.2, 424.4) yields 0.020 nm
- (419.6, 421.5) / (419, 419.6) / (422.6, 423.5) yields 0.248 nm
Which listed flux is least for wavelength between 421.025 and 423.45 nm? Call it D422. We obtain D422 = 15.25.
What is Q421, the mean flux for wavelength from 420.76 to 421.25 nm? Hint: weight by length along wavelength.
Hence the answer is 21.3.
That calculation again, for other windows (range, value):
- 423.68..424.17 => 22.9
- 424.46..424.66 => 22.5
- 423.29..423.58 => 24.5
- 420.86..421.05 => 19.7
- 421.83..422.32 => 22.9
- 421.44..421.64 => 19.2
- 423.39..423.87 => 22.1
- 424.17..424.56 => 24.9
